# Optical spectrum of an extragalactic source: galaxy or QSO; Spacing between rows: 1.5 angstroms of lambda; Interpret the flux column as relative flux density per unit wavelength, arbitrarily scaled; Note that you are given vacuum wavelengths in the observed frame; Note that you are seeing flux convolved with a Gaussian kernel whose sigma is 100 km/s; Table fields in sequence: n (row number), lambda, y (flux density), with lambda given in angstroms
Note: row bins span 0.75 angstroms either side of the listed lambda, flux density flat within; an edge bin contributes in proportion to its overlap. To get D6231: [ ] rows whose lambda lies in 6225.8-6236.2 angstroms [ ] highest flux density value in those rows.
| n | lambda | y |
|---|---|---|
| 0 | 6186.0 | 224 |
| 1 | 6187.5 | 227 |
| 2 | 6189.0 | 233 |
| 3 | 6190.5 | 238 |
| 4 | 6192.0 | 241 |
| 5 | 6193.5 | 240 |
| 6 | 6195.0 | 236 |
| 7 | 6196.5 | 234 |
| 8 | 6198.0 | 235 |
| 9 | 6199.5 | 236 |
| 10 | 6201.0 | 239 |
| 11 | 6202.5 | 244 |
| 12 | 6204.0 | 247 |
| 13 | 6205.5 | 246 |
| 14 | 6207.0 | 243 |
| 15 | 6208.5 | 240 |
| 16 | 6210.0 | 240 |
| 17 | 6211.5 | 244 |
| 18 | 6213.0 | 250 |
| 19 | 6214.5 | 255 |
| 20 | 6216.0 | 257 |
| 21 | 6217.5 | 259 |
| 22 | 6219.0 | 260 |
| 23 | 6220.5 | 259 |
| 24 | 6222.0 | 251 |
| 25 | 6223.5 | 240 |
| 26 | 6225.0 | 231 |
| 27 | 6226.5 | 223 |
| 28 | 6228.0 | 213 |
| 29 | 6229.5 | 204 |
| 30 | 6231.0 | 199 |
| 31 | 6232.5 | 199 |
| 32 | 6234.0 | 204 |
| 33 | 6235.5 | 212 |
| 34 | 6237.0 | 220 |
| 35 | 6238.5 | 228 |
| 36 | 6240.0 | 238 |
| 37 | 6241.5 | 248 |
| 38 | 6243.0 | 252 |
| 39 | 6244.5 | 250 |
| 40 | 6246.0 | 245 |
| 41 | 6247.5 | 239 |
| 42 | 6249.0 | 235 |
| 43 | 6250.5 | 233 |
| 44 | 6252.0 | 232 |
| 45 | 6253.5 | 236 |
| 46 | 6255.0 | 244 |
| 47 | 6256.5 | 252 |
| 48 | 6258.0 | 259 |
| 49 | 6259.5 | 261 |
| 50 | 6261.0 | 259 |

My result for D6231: 223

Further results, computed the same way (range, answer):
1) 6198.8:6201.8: 239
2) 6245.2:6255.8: 245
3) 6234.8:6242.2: 248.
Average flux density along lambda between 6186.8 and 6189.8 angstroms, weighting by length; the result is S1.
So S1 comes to 230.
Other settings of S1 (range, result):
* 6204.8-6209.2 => 243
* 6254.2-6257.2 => 248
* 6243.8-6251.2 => 240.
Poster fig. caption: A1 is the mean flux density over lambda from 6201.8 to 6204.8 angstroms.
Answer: 246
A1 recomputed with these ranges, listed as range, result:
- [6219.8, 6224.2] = 250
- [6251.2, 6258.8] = 245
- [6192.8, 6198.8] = 236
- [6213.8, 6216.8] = 256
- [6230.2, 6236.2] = 203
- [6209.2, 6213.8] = 245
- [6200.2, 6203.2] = 241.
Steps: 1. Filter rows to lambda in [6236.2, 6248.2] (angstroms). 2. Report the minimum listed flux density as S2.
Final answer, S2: 220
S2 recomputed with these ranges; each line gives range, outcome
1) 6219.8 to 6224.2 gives 240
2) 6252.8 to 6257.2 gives 236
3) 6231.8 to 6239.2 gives 199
